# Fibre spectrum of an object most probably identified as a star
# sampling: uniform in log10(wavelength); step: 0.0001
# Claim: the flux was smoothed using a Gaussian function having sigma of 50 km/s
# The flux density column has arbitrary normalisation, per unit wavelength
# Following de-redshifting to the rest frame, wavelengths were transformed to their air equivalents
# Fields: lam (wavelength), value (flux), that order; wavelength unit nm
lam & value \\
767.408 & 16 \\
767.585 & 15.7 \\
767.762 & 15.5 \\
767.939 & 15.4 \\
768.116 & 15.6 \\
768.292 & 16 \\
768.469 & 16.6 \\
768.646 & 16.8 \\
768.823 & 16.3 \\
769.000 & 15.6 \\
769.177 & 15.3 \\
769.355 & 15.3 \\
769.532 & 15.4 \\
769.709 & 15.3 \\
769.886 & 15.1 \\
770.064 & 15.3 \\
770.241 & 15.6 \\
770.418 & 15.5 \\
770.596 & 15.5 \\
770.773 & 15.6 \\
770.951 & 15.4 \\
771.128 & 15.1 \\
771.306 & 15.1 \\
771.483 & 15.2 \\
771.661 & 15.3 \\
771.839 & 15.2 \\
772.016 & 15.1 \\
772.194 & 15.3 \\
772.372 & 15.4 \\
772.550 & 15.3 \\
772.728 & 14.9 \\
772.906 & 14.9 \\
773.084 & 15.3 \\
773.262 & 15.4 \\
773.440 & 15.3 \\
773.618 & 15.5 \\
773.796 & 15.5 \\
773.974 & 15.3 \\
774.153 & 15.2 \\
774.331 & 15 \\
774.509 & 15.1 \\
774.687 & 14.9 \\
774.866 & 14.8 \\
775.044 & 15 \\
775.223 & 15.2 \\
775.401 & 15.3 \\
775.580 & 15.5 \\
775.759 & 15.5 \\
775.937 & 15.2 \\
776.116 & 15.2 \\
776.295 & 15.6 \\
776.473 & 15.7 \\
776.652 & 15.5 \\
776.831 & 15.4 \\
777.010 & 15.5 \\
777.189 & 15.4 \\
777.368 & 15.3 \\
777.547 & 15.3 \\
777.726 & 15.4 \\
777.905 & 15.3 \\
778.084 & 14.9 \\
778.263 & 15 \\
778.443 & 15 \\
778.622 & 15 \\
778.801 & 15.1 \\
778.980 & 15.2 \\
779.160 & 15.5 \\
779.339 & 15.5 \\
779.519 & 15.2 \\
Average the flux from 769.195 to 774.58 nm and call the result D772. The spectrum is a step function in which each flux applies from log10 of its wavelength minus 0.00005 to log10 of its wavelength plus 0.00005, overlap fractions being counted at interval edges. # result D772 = 15.3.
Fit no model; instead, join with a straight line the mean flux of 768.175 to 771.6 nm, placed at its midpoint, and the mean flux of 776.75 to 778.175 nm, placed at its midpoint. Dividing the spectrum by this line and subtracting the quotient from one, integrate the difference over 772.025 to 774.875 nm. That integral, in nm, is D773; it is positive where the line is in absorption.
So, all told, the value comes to 0.05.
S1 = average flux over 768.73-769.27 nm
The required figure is 15.7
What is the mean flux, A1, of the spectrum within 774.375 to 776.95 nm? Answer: 15.3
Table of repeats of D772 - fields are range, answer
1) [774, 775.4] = 15.1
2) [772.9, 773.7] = 15.3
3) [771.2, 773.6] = 15.2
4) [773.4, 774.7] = 15.2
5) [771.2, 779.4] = 15.2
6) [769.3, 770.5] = 15.4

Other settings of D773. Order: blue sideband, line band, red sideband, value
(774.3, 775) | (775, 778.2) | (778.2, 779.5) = -0.06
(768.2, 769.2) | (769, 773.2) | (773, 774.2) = 0.13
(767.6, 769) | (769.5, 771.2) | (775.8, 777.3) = 0.05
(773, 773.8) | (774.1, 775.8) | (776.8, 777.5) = 0.03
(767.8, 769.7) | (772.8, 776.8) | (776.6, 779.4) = 0.05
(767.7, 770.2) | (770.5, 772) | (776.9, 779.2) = 0.03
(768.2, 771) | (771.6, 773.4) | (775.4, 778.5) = 0.04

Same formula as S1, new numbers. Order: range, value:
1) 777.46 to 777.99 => 15.3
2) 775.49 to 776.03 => 15.4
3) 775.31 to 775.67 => 15.4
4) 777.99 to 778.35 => 15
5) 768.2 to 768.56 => 16.3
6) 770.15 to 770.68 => 15.5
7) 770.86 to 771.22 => 15.2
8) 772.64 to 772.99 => 14.9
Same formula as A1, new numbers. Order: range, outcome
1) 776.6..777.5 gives 15.4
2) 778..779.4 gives 15.1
